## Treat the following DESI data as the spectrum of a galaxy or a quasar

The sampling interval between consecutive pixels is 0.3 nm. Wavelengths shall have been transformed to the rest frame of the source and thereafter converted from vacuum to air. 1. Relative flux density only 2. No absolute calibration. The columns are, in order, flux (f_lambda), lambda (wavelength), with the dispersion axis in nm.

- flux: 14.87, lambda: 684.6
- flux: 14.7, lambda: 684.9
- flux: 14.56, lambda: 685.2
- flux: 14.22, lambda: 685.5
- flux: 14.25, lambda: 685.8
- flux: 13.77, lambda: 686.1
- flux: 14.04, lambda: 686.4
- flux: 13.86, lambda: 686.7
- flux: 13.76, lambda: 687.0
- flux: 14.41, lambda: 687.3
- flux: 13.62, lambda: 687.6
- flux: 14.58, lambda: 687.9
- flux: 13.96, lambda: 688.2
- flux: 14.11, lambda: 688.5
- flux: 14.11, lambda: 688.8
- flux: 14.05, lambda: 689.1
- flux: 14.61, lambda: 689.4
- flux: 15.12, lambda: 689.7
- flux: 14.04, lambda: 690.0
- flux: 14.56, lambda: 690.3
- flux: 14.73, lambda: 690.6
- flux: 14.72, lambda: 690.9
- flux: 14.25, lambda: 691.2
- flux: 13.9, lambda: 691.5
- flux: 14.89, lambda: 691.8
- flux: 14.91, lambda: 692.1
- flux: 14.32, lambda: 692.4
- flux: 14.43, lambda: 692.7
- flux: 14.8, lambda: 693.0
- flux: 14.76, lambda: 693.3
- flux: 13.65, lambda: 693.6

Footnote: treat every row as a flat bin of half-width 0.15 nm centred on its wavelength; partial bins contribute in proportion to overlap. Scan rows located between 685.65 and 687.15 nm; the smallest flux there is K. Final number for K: 13.76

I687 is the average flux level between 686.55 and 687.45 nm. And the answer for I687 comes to 14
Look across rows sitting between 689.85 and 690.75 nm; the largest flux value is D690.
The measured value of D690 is 14.73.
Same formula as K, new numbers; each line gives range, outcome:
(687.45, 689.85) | 13.62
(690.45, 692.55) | 13.9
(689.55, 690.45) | 14.04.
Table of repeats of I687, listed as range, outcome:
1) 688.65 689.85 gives 14.5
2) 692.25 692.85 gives 14.4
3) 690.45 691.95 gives 14.5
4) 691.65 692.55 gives 14.7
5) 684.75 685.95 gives 14.4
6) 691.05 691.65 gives 14.1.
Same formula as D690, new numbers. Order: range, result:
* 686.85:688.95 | 14.58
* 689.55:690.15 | 15.12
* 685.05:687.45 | 14.56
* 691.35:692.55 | 14.91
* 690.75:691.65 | 14.72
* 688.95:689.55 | 14.61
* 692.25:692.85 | 14.43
